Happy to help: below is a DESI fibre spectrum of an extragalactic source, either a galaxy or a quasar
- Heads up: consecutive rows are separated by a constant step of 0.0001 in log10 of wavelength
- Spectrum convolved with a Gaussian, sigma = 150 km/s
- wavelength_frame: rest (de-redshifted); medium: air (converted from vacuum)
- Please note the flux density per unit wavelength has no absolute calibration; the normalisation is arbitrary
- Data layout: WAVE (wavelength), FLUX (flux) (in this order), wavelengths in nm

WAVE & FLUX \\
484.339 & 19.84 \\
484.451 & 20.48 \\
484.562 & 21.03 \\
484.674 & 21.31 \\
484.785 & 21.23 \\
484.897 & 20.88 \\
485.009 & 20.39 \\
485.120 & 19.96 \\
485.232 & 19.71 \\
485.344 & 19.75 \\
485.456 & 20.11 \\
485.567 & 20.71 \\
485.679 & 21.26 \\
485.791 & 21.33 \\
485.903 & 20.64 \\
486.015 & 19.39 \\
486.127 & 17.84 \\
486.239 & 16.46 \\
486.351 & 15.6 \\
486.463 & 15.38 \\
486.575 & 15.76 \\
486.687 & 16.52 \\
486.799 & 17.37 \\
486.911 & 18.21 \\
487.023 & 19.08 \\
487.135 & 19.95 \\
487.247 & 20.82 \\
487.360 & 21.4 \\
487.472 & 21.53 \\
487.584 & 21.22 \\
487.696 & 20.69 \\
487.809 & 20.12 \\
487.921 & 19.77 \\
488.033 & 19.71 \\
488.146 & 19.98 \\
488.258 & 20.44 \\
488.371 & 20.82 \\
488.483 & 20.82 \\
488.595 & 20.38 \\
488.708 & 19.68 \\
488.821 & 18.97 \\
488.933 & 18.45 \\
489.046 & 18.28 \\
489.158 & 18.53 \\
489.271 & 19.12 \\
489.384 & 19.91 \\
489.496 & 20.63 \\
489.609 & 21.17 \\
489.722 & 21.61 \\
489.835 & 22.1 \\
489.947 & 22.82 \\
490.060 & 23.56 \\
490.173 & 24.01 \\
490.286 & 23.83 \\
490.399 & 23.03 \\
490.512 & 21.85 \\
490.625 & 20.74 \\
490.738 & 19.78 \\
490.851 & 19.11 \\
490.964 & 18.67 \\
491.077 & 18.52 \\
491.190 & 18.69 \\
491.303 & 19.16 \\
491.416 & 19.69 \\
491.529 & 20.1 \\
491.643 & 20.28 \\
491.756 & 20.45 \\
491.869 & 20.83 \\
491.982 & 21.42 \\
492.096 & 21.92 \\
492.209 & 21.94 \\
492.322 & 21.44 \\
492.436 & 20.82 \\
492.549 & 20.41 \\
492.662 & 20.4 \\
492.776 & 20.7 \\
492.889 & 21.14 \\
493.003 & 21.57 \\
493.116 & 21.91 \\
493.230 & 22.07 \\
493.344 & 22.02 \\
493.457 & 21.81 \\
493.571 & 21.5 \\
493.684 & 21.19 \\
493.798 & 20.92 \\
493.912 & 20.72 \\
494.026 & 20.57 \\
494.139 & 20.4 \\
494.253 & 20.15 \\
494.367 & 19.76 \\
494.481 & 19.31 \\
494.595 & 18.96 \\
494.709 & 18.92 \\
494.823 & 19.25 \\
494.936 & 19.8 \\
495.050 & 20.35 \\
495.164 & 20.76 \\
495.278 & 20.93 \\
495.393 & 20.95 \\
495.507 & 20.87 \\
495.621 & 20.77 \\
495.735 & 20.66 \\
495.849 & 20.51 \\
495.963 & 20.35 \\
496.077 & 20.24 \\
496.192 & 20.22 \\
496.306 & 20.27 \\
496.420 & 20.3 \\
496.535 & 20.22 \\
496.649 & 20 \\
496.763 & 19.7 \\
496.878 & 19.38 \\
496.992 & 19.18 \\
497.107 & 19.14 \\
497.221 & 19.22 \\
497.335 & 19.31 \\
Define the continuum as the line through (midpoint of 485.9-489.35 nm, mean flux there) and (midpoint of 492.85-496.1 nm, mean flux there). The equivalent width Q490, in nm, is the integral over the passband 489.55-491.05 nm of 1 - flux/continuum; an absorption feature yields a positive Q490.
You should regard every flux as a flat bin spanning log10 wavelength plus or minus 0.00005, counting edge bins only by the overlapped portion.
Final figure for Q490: -0.15 nm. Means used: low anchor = 19.1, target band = 21.6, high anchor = 20.6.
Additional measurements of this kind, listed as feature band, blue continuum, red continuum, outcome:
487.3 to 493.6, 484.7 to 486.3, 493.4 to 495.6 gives -0.167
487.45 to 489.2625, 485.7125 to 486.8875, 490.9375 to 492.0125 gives -0.136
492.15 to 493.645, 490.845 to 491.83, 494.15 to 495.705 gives -0.124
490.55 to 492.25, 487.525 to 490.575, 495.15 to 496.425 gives 0.052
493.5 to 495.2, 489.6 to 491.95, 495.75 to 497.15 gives 0.014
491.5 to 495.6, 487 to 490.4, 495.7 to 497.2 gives -0.098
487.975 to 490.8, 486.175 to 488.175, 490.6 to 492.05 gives -0.211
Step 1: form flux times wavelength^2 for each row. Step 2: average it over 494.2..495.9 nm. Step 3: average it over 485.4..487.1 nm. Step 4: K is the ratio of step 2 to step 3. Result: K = 1.13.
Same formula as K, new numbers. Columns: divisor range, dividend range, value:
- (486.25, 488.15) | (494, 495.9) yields 1.10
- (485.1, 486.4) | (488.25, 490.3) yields 1.09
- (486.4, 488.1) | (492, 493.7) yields 1.14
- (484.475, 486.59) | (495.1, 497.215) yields 1.08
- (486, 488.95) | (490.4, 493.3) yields 1.10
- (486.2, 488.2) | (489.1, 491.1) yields 1.13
